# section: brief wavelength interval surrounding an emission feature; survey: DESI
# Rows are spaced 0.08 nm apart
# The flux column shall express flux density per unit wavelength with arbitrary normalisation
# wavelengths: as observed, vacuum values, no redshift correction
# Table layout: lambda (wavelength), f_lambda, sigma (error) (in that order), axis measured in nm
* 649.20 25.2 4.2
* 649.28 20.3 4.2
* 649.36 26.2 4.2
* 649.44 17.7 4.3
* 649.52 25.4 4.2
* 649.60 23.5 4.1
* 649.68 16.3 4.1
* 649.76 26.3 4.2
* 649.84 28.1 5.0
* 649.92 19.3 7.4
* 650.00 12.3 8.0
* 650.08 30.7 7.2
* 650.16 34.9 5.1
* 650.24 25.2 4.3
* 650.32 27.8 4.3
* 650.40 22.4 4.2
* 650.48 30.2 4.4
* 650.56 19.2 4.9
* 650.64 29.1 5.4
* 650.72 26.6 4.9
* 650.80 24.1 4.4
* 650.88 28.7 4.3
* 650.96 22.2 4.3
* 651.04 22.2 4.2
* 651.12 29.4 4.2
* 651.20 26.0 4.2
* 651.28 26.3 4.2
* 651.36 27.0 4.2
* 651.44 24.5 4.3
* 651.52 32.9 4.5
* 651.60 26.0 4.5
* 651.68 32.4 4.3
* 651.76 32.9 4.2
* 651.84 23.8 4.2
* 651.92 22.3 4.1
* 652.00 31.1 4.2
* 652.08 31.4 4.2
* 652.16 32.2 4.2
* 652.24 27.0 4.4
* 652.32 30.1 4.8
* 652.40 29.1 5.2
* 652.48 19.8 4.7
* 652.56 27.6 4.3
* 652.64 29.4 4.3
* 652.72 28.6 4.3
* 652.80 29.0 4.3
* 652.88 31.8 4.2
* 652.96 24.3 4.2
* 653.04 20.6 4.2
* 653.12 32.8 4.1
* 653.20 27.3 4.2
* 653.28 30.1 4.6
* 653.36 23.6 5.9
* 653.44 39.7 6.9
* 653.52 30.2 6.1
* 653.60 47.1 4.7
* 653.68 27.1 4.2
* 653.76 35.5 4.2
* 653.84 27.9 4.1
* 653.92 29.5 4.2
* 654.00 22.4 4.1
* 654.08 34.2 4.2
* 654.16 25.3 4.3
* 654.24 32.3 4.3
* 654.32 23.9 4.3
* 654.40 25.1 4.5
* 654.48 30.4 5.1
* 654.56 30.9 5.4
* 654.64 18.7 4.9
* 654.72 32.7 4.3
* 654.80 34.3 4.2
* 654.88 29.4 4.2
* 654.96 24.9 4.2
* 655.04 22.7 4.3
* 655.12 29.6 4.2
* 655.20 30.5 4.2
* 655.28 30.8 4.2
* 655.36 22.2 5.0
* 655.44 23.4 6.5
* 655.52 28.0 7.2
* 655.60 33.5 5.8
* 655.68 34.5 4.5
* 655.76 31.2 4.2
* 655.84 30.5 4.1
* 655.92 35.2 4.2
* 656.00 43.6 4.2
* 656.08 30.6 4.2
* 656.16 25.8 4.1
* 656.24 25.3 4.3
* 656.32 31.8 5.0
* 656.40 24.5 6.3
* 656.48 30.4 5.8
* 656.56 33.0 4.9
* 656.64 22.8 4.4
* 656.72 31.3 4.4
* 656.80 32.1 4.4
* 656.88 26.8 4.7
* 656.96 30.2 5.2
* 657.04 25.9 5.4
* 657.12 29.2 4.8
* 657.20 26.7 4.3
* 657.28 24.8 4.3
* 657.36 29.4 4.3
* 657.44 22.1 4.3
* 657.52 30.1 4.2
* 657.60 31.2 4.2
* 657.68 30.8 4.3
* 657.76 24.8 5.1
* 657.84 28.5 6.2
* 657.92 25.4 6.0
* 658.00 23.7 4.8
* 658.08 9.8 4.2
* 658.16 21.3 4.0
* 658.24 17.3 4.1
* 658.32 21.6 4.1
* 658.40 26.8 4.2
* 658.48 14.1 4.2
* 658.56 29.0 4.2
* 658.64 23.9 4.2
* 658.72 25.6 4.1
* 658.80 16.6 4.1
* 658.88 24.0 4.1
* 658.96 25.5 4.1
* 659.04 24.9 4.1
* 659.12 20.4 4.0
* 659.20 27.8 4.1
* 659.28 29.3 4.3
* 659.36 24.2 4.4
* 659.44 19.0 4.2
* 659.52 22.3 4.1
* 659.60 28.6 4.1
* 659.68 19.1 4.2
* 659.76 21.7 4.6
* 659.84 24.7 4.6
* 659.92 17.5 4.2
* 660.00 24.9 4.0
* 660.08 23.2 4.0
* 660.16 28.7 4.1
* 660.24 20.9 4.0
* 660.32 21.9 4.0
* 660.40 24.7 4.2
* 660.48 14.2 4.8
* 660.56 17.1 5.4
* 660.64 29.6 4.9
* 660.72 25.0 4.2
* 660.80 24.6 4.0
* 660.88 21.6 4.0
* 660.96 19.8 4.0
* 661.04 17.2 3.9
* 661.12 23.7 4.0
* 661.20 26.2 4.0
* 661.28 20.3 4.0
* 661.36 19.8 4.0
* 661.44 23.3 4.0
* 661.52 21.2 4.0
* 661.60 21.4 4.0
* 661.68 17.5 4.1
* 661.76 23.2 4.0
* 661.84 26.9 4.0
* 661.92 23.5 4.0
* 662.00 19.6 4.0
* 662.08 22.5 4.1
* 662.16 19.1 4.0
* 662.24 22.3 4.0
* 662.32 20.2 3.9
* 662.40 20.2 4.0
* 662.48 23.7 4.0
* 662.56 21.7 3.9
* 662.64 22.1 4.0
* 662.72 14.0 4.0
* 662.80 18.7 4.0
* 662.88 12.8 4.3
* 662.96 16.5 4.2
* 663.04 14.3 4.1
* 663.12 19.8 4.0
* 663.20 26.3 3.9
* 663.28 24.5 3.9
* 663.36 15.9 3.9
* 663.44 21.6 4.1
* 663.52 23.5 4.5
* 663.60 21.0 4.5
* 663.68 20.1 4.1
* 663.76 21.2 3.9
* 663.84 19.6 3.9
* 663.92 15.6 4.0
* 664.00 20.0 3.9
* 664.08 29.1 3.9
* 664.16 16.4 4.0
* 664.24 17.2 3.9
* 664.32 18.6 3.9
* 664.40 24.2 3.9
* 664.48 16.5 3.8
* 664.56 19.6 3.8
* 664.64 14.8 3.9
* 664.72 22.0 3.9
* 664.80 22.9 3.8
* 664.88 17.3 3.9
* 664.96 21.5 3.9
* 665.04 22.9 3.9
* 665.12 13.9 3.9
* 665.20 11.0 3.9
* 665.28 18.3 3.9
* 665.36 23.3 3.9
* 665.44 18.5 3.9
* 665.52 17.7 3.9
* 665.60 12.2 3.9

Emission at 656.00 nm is C III] 1909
